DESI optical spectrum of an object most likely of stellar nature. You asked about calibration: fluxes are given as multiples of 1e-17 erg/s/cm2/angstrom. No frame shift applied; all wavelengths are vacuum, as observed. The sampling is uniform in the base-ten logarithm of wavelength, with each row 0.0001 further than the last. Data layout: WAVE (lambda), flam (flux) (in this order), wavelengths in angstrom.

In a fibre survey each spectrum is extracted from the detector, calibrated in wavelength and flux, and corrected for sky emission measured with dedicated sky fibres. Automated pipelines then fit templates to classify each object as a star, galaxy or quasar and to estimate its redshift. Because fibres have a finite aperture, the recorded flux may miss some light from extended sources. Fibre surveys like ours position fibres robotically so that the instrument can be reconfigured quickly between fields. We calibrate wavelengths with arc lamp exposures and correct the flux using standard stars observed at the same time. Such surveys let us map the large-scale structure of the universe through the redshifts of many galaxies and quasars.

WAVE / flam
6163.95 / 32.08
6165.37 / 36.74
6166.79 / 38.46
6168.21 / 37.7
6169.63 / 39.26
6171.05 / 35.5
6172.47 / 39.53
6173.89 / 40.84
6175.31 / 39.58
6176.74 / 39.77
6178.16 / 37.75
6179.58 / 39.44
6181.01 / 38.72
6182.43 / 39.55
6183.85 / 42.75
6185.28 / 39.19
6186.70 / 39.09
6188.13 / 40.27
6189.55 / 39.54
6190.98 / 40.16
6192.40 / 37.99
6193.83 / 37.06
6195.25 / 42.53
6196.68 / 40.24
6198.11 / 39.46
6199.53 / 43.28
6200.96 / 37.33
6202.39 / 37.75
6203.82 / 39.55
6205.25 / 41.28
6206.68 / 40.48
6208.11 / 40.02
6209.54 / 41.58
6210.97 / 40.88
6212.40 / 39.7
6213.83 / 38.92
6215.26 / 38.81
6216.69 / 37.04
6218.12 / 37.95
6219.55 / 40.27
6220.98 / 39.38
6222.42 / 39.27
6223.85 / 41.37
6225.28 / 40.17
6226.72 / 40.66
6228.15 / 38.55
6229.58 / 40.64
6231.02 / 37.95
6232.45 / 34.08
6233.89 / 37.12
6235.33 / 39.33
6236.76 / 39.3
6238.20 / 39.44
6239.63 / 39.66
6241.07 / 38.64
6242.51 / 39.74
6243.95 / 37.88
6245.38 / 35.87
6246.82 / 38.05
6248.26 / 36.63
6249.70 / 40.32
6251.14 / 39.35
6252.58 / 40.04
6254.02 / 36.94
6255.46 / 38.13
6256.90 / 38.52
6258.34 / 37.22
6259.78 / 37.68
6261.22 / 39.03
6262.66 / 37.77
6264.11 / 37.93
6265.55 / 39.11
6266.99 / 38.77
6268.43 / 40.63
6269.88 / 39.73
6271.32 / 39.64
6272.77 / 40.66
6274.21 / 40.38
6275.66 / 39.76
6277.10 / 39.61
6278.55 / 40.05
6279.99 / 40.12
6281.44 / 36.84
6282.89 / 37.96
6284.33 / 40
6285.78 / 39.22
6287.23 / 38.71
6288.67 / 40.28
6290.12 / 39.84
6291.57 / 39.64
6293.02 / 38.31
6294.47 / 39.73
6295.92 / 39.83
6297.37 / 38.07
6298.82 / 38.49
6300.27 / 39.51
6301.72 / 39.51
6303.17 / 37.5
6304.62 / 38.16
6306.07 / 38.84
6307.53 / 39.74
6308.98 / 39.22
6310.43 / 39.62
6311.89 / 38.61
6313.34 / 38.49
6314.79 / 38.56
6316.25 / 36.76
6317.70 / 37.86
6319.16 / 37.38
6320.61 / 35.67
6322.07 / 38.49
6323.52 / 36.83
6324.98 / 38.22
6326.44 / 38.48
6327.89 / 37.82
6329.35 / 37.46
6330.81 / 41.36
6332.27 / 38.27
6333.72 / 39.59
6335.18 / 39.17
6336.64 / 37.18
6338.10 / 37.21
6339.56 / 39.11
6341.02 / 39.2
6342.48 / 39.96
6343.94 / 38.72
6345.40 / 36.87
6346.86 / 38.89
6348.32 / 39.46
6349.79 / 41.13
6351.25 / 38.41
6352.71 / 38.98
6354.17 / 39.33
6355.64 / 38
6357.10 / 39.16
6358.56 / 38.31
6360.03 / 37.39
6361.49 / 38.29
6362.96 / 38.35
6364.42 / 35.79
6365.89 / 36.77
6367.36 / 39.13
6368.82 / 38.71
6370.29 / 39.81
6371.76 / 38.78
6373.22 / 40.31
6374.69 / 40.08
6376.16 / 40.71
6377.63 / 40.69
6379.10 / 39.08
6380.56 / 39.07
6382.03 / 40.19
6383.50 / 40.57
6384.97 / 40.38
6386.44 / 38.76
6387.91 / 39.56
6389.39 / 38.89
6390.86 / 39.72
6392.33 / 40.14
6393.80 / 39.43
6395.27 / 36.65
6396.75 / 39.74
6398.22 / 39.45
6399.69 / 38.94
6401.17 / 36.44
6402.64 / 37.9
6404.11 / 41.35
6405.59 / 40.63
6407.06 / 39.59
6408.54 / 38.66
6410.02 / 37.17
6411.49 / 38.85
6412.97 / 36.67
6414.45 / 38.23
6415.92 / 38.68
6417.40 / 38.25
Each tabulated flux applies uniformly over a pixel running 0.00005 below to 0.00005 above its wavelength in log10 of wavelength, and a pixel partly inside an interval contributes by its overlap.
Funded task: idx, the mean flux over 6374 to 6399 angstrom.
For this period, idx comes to 39.6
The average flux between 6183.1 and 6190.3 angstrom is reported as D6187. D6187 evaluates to 40.1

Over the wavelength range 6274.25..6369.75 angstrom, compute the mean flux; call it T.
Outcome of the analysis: 38.7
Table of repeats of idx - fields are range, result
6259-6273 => 39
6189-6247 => 39.3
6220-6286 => 38.9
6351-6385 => 39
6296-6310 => 38.9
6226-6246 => 38.5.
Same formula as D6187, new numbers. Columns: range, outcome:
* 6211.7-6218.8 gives 38.5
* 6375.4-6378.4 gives 40.6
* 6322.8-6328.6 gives 37.8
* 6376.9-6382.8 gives 39.8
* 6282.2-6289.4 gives 39.3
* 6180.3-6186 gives 40.1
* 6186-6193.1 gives 39.4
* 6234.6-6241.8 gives 39.3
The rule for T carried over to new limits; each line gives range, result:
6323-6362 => 38.6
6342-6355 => 39.1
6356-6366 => 37.8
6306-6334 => 38.3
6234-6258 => 38.6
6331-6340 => 38.6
